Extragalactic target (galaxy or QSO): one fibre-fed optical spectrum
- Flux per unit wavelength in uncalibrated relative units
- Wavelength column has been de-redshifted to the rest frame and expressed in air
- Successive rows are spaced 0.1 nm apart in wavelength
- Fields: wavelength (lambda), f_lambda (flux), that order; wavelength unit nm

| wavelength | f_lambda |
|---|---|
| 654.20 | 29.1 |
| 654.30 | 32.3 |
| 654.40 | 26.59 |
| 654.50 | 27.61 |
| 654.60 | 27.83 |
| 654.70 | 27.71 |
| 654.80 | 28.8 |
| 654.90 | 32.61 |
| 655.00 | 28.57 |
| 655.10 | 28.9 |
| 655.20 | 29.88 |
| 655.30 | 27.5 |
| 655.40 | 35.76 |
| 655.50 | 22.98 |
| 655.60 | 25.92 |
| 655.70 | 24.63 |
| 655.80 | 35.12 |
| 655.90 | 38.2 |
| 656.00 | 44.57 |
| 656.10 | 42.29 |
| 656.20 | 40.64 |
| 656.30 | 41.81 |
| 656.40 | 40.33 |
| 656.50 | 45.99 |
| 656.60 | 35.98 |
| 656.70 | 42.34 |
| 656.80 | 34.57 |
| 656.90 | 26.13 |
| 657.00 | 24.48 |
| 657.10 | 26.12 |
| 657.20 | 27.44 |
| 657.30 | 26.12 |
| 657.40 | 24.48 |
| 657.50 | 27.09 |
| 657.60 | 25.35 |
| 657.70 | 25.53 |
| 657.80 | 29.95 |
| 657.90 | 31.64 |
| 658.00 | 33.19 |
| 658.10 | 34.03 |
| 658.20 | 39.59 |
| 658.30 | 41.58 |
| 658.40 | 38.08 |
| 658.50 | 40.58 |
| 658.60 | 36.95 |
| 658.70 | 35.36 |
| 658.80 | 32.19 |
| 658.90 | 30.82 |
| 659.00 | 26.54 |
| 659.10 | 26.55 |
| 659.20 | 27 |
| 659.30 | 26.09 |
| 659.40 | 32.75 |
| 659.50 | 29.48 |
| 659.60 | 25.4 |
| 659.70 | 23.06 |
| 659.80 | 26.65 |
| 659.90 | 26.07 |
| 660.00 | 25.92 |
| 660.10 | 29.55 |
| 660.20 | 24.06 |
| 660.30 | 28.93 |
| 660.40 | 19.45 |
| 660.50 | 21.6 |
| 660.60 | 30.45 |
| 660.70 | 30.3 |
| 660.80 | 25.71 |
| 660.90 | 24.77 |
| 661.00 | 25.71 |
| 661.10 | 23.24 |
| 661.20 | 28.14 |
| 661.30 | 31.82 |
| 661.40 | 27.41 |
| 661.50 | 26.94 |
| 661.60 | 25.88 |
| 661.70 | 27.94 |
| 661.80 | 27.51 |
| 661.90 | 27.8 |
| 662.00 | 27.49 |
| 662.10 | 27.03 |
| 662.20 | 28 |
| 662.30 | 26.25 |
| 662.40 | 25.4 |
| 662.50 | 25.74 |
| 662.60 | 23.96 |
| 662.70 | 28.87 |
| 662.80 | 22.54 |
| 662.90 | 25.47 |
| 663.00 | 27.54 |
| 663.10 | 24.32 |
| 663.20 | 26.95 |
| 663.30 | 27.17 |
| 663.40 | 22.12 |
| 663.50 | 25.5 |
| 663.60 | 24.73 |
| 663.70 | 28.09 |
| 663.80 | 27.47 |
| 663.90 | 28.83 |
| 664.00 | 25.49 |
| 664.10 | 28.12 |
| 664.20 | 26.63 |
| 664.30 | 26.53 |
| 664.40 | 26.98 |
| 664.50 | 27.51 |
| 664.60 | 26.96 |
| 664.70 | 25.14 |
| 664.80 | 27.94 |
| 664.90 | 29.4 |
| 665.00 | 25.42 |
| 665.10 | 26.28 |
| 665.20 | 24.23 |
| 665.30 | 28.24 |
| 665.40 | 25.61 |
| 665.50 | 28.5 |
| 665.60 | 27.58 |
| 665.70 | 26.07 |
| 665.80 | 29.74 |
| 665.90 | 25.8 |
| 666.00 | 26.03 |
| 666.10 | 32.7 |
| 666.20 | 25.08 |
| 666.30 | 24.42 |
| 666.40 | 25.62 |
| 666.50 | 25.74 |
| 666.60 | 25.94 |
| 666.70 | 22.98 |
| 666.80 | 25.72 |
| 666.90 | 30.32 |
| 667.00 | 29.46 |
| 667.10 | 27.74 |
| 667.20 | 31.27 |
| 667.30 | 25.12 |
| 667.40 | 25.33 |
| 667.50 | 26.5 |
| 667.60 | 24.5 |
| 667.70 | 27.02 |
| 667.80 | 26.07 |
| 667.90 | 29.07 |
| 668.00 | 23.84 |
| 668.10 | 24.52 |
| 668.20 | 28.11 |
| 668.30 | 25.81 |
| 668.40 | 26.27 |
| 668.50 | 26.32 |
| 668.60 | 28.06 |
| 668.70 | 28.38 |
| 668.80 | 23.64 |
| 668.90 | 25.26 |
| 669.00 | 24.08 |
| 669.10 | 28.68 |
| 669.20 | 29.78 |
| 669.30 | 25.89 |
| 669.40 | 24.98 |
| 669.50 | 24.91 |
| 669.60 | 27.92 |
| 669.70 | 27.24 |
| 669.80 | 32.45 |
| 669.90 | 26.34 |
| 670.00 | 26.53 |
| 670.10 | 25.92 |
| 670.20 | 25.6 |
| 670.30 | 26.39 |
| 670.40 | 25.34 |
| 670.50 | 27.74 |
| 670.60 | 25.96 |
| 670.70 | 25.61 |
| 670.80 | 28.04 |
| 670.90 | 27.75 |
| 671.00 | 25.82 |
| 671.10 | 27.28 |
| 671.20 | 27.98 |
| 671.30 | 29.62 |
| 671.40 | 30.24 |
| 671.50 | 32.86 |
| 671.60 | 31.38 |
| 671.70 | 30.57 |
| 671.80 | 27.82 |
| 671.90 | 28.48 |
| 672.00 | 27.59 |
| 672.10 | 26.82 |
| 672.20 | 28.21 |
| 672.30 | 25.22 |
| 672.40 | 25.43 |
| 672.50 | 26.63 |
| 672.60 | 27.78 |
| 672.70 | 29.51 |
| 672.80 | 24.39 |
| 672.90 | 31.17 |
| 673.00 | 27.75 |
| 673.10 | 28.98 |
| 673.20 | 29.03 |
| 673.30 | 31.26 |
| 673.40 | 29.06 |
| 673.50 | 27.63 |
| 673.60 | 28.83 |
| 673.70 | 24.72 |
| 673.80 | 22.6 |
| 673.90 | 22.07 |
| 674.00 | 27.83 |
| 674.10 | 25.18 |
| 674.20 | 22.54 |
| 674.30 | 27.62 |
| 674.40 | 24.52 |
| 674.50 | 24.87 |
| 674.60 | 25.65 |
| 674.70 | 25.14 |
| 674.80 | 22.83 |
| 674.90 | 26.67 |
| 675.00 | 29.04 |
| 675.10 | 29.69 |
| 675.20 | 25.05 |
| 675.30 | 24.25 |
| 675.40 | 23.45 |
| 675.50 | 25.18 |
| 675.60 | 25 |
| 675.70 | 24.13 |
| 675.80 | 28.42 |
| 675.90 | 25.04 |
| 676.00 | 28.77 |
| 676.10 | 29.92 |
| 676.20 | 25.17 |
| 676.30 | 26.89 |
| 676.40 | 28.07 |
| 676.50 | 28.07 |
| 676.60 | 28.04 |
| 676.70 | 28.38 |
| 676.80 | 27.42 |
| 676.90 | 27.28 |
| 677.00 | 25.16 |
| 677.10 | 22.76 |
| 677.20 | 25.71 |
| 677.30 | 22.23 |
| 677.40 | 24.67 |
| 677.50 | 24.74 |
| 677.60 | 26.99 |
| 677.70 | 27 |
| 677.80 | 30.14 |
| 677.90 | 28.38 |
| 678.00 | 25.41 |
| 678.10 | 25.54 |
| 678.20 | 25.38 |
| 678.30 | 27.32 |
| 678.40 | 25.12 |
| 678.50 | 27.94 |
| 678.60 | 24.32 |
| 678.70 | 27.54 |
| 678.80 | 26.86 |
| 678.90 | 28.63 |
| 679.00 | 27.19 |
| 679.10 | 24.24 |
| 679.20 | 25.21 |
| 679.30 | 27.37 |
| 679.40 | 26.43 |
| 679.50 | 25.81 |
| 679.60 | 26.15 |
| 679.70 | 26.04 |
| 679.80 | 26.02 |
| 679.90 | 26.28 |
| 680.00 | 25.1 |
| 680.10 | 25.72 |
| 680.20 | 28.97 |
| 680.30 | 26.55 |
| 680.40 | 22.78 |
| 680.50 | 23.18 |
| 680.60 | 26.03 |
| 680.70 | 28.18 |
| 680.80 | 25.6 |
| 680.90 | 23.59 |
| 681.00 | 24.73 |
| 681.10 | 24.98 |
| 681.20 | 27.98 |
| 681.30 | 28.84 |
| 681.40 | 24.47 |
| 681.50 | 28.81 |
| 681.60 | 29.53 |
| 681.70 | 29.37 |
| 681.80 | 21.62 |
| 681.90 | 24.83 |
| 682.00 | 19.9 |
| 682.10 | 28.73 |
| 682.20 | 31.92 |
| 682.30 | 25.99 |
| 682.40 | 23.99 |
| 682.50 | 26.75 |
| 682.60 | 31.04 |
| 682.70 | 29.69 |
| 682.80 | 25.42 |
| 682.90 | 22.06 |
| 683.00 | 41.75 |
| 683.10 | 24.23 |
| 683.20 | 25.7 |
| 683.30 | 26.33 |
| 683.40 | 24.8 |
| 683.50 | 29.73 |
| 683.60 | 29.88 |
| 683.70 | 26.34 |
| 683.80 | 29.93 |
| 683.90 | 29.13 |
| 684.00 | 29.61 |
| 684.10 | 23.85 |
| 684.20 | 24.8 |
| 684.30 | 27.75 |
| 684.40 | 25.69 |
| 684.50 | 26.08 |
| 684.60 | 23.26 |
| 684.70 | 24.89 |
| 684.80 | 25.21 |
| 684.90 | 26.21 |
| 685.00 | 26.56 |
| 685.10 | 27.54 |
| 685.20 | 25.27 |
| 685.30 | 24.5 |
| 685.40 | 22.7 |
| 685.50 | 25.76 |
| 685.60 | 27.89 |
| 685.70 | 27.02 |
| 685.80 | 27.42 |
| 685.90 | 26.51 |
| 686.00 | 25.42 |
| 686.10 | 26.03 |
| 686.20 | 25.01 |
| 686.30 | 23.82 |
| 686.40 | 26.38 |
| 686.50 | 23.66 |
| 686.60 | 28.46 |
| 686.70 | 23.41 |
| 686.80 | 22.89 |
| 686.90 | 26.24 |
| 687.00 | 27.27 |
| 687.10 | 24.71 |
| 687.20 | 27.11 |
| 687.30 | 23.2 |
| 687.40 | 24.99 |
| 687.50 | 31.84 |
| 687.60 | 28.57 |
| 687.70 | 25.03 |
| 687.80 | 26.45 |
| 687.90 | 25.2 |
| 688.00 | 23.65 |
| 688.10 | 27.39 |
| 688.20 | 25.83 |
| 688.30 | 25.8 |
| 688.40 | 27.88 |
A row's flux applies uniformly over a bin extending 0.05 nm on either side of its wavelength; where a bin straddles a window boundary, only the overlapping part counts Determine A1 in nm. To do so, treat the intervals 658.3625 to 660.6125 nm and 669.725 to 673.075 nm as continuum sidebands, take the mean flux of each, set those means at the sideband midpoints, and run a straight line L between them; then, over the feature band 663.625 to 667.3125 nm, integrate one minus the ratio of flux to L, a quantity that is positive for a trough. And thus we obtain 0.159 nm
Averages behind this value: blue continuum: 28.8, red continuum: 27.8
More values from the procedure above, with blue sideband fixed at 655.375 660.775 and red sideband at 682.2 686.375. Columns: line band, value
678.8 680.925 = 0.11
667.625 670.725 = 0.29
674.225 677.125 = 0.19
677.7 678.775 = 0.04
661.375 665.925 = 0.54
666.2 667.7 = 0.16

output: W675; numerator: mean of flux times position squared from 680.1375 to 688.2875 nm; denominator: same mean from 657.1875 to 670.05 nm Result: 1.02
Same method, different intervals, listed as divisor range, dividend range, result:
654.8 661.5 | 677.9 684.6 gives 0.93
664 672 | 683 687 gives 1.02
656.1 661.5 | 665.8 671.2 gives 0.91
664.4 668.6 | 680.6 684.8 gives 1.05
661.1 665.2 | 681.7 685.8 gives 1.06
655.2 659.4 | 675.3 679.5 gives 0.86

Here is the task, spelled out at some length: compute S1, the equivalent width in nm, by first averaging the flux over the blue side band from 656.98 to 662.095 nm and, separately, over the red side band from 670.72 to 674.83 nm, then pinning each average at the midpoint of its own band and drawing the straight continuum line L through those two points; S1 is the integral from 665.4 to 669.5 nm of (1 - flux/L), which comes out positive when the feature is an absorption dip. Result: 0.17 nm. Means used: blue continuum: 28.7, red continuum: 27.3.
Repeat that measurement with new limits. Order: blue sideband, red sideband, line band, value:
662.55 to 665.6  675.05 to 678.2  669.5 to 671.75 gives -0.126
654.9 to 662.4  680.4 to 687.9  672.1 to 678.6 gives 0.286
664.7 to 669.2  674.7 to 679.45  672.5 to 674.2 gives -0.046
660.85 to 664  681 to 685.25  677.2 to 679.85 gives 0.054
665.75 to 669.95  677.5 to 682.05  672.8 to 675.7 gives 0.020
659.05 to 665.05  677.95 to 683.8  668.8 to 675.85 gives -0.089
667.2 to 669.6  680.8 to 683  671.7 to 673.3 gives -0.086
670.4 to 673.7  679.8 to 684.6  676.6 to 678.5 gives 0.081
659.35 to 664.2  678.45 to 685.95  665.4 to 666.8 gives -0.002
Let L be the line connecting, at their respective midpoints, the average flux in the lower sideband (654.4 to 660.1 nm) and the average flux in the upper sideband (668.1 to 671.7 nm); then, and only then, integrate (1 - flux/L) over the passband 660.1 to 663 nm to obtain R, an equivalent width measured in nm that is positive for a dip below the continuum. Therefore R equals 0.34 nm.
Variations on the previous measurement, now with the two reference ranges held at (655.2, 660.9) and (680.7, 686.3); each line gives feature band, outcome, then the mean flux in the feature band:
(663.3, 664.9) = 0.18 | 26.6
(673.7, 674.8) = 0.14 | 24.7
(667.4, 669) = 0.17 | 26.1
